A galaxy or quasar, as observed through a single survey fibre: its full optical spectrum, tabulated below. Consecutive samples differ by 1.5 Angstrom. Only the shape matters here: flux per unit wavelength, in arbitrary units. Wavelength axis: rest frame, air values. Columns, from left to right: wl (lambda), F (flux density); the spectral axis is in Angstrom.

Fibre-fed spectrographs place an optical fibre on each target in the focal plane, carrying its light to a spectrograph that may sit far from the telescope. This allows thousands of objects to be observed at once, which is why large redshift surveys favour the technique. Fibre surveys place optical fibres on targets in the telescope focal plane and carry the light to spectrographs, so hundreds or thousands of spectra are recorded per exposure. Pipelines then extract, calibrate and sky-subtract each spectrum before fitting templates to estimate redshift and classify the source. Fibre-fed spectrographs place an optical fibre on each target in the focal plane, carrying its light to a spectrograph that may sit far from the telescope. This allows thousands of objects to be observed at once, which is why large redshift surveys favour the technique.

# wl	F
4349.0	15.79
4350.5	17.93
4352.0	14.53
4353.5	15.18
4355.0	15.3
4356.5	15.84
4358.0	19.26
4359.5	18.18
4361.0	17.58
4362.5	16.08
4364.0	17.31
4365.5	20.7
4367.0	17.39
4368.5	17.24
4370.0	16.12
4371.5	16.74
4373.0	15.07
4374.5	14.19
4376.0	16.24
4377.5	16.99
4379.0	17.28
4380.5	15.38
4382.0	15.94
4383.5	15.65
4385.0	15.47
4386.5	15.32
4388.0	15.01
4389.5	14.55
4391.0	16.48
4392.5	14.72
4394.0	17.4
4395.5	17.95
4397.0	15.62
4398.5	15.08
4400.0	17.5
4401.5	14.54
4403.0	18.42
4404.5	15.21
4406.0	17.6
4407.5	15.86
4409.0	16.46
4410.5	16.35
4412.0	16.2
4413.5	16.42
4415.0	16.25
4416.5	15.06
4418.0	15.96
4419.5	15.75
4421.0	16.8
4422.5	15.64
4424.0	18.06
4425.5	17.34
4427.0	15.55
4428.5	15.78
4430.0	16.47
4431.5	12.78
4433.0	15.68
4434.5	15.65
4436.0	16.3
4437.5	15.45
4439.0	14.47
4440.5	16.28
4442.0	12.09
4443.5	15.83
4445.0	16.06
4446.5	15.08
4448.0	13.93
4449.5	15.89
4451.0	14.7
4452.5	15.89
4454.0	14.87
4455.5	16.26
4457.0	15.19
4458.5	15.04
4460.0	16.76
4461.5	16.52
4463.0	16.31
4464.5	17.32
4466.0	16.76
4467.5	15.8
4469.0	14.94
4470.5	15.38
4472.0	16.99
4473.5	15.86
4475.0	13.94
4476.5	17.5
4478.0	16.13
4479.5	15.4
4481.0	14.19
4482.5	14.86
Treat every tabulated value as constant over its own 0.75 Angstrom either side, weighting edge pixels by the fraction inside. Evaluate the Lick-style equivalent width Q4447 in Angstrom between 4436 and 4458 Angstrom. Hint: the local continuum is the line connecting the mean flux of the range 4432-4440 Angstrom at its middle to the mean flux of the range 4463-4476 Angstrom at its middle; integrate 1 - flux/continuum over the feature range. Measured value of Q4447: 0.6 Angstrom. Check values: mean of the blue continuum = 15.4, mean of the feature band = 15.2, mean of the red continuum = 15.9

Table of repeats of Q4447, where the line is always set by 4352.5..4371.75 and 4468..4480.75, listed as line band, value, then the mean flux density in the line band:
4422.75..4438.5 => 0.4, 15.9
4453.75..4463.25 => 0.0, 15.9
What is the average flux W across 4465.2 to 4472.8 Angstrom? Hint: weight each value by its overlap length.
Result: 16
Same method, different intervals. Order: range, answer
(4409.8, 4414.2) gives 16.3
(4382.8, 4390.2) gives 15.2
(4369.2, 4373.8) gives 16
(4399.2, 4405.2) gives 16.4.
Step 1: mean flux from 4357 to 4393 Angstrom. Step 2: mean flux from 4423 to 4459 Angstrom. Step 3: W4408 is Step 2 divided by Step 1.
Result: 0.94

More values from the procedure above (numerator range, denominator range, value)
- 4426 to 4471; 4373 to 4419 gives 0.97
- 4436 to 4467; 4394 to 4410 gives 0.94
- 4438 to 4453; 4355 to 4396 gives 0.91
